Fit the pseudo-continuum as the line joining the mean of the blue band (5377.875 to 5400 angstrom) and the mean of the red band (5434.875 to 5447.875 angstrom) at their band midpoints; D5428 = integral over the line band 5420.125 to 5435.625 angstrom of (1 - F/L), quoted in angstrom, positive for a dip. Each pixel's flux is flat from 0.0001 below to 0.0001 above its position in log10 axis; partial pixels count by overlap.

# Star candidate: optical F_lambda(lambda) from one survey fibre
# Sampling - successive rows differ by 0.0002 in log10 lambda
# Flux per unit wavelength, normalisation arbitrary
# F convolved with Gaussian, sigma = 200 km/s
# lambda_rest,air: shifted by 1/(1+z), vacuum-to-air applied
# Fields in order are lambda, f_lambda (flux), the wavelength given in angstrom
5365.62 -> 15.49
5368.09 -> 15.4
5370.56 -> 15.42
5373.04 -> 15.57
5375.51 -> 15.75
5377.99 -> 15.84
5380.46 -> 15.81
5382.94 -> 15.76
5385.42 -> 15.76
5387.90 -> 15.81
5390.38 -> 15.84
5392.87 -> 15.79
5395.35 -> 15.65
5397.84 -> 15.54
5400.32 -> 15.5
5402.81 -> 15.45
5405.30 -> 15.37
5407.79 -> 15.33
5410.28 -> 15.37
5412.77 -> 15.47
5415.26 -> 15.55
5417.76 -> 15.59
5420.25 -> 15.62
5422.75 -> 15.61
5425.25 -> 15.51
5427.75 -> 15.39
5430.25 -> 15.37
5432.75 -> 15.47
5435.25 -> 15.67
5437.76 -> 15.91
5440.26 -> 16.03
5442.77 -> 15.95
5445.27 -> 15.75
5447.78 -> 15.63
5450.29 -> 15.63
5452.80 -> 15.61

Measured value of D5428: 0.3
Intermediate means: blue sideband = 15.7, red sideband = 15.9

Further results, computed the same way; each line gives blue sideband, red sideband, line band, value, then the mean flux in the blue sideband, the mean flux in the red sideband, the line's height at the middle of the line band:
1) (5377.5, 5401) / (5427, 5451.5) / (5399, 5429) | 0.44 angstrom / 15.7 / 15.7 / 15.7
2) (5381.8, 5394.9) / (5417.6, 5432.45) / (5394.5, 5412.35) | 0.24 angstrom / 15.8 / 15.5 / 15.7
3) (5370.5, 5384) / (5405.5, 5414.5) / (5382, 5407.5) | -0.14 angstrom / 15.7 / 15.4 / 15.6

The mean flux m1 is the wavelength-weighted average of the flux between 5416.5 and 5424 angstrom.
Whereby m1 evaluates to 15.6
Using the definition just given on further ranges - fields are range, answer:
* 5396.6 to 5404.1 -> 15.5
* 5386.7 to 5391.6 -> 15.8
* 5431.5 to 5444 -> 15.8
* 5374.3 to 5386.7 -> 15.8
